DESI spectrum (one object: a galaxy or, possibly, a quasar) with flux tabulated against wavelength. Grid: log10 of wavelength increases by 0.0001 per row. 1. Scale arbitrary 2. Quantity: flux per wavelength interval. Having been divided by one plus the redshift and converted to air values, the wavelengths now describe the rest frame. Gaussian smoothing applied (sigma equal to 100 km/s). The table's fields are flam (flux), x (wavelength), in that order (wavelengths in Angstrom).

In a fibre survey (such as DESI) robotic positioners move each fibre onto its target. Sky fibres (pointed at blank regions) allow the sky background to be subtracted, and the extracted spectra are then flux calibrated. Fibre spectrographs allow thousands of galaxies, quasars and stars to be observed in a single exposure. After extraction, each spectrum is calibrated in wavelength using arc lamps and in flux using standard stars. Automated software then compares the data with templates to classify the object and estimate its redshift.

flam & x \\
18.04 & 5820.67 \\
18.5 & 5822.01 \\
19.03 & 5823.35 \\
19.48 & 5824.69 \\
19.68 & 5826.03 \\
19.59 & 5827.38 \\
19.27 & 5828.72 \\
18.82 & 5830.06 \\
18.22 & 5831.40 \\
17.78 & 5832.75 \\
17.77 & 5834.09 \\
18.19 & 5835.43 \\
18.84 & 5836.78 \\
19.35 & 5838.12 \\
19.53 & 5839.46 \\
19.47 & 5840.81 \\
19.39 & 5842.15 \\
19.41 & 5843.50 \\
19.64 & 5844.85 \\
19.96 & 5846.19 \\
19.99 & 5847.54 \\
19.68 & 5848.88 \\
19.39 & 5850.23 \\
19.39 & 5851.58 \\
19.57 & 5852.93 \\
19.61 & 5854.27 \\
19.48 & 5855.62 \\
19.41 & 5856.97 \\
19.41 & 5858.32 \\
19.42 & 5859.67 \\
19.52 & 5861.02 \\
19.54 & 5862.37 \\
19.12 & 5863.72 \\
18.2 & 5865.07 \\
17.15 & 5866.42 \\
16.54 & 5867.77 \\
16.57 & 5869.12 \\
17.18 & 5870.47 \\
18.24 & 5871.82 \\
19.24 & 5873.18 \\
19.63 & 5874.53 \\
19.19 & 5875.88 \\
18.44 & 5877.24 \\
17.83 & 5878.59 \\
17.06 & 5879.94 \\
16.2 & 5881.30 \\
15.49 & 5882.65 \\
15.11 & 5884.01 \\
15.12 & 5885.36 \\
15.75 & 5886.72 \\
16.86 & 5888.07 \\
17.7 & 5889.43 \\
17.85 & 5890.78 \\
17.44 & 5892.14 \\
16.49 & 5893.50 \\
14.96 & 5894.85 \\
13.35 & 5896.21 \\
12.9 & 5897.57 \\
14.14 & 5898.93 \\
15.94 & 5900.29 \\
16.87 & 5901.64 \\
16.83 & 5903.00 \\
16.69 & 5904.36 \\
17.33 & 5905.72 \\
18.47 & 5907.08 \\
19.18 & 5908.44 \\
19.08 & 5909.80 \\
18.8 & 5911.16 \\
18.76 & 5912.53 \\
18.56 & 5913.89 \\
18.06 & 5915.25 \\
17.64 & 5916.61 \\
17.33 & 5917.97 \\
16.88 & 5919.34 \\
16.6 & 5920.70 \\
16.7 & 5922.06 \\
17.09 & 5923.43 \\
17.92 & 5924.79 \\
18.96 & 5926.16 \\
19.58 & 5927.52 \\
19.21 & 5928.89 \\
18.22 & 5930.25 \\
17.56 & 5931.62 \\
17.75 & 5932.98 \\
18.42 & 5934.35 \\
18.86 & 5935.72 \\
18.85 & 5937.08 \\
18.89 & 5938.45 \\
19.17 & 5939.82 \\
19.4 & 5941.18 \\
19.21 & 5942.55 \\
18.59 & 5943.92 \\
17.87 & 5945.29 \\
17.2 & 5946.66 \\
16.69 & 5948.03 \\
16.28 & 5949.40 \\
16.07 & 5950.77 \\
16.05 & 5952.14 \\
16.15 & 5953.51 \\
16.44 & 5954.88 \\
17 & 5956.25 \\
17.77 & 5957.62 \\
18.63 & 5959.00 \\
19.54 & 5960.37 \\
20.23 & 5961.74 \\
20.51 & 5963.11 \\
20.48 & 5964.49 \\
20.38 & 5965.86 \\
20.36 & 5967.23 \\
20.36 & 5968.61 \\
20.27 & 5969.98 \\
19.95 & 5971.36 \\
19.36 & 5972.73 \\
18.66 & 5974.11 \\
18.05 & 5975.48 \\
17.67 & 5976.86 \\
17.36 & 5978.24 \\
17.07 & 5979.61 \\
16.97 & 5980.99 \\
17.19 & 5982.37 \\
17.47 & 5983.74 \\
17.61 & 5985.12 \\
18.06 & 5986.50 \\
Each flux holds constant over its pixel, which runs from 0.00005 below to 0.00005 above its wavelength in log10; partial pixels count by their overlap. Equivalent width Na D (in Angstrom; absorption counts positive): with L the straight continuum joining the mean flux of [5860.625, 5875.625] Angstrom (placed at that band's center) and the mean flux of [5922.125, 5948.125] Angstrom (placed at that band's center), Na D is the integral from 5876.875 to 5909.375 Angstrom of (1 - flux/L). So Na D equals 3.4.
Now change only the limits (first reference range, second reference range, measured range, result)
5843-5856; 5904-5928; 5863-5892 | 2.4 Angstrom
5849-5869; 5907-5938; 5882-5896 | 1.8 Angstrom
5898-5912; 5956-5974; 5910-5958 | 1.4 Angstrom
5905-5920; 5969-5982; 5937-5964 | 0.4 Angstrom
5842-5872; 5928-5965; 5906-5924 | 0.5 Angstrom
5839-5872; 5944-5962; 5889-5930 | 1.9 Angstrom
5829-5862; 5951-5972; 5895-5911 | 2.2 Angstrom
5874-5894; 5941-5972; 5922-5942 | -0.6 Angstrom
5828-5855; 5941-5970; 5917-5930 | 0.5 Angstrom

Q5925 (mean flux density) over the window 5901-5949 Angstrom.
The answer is 18.1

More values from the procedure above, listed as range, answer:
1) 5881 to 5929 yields 17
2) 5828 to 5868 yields 19.1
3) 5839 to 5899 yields 17.9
